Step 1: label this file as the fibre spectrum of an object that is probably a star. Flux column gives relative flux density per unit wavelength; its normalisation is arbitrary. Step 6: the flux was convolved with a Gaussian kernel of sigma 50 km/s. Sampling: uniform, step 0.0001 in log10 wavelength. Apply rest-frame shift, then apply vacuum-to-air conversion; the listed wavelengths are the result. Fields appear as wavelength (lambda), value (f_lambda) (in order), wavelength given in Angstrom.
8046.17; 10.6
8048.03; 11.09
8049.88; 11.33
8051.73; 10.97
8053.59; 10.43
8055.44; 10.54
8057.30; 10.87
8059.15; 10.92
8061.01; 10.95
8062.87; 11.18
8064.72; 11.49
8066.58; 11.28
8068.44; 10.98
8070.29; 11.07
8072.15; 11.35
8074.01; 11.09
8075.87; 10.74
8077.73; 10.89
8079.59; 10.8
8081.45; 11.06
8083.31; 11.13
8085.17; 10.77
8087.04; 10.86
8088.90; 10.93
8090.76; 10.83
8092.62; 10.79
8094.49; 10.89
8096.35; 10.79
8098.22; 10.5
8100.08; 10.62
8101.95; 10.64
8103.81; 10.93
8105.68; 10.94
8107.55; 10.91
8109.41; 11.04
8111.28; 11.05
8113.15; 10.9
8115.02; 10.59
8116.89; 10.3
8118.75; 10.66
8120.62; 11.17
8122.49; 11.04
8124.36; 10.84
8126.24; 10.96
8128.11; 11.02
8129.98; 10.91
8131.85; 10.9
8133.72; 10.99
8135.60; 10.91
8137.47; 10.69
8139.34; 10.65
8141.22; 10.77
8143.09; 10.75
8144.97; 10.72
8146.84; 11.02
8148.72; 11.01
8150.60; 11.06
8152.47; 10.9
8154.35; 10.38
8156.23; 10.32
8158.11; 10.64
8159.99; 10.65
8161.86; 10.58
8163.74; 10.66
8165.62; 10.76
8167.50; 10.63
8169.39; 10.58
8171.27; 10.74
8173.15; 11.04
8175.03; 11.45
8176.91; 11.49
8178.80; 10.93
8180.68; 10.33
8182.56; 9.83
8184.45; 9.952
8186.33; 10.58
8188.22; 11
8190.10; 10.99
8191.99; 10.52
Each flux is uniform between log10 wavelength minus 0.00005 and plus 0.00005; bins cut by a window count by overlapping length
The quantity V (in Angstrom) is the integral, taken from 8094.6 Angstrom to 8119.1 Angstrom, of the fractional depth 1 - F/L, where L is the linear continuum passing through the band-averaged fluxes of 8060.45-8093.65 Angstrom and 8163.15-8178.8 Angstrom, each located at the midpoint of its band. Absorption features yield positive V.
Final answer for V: 0.5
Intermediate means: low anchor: 11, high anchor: 10.9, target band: 10.8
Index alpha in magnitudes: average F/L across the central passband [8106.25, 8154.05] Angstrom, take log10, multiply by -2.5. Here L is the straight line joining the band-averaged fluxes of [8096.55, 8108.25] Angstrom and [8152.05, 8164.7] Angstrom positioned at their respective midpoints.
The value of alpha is -0.020 mag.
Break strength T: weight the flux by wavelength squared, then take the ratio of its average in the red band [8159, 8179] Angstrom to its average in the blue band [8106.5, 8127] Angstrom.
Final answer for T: 1.0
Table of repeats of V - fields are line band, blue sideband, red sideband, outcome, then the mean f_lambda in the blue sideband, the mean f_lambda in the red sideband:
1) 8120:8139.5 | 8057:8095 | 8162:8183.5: -0.1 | 11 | 10.8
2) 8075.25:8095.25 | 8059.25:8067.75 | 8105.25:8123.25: 0.3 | 11.2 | 10.9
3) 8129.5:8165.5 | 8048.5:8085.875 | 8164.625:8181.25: 0.5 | 11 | 10.9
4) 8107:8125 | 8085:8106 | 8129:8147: -0.1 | 10.8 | 10.8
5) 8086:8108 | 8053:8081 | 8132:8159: 0.2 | 11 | 10.8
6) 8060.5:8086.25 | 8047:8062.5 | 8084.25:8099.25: -0.5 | 10.9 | 10.8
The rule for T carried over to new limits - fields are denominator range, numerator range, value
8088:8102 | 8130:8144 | 1.02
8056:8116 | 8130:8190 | 1.00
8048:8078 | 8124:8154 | 1.01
